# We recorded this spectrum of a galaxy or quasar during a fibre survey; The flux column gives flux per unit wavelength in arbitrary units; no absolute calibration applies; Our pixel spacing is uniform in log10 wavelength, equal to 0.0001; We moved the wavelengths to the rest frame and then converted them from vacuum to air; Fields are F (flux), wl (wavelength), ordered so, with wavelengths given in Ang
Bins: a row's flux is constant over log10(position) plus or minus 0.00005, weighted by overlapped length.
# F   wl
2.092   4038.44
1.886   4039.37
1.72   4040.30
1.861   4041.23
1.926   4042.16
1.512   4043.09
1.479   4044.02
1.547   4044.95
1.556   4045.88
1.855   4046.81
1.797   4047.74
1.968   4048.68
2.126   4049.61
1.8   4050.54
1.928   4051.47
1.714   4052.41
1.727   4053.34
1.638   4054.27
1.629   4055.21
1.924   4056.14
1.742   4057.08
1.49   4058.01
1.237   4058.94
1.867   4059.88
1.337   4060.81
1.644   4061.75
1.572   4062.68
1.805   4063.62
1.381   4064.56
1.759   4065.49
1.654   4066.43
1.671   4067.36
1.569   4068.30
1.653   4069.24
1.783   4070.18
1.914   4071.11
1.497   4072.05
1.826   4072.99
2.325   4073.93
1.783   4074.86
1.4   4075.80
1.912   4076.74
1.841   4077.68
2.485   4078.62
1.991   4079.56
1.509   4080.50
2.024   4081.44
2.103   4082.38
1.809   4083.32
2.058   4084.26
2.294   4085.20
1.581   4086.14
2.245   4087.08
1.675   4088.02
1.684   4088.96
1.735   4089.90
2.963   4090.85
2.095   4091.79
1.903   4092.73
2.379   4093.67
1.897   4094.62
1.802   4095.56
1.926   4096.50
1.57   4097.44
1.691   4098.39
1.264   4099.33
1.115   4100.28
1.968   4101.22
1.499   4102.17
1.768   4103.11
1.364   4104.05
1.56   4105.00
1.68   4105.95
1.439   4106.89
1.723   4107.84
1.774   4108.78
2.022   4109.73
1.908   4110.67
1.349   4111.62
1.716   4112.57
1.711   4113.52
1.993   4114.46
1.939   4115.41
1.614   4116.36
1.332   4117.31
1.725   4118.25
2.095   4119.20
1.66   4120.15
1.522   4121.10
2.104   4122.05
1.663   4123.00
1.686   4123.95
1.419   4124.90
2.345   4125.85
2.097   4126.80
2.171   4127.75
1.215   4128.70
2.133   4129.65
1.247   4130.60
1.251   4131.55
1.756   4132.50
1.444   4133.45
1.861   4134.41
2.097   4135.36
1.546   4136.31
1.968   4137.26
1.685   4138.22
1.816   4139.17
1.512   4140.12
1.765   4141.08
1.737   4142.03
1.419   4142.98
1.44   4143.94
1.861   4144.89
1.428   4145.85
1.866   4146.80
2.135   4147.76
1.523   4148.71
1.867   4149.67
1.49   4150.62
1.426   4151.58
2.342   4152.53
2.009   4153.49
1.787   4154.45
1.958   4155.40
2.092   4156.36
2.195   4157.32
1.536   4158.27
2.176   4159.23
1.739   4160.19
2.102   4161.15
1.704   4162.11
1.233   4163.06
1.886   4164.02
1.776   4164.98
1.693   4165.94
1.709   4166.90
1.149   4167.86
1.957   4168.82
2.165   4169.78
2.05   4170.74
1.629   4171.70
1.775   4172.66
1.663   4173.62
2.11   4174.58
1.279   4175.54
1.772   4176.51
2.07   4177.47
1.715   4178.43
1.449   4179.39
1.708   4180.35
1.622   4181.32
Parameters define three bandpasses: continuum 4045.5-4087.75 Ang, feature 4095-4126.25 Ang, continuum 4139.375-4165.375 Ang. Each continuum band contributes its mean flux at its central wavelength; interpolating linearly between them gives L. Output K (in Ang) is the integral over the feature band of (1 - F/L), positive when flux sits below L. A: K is 1.5 Ang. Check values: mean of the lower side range 1.79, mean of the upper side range 1.78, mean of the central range 1.69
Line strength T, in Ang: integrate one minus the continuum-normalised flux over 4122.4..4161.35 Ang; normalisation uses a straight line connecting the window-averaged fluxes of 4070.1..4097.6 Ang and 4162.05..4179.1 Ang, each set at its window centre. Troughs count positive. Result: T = 0.65 Ang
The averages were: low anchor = 1.94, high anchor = 1.74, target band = 1.77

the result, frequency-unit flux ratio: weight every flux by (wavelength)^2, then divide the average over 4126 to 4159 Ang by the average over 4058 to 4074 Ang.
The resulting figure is 1.1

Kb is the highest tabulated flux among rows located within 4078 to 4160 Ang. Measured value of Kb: 2.963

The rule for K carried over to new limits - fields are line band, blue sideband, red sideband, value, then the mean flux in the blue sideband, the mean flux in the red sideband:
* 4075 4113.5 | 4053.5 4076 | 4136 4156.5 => -2.6 Ang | 1.68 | 1.75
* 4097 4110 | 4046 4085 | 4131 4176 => 1.3 Ang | 1.78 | 1.76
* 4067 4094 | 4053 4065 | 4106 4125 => -4.3 Ang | 1.61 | 1.72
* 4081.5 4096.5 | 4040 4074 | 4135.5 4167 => -2.4 Ang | 1.71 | 1.77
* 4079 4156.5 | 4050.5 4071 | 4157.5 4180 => -2.9 Ang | 1.66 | 1.76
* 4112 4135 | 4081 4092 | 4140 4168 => 1.7 Ang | 2.02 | 1.76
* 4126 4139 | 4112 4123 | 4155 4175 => 0.2 Ang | 1.76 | 1.82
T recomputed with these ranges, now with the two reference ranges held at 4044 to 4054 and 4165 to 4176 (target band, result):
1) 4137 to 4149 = 0.4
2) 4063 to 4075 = 0.3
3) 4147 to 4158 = -0.8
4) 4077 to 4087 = -1.2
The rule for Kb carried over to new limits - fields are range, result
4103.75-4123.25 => 2.104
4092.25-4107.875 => 2.379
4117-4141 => 2.345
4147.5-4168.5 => 2.342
